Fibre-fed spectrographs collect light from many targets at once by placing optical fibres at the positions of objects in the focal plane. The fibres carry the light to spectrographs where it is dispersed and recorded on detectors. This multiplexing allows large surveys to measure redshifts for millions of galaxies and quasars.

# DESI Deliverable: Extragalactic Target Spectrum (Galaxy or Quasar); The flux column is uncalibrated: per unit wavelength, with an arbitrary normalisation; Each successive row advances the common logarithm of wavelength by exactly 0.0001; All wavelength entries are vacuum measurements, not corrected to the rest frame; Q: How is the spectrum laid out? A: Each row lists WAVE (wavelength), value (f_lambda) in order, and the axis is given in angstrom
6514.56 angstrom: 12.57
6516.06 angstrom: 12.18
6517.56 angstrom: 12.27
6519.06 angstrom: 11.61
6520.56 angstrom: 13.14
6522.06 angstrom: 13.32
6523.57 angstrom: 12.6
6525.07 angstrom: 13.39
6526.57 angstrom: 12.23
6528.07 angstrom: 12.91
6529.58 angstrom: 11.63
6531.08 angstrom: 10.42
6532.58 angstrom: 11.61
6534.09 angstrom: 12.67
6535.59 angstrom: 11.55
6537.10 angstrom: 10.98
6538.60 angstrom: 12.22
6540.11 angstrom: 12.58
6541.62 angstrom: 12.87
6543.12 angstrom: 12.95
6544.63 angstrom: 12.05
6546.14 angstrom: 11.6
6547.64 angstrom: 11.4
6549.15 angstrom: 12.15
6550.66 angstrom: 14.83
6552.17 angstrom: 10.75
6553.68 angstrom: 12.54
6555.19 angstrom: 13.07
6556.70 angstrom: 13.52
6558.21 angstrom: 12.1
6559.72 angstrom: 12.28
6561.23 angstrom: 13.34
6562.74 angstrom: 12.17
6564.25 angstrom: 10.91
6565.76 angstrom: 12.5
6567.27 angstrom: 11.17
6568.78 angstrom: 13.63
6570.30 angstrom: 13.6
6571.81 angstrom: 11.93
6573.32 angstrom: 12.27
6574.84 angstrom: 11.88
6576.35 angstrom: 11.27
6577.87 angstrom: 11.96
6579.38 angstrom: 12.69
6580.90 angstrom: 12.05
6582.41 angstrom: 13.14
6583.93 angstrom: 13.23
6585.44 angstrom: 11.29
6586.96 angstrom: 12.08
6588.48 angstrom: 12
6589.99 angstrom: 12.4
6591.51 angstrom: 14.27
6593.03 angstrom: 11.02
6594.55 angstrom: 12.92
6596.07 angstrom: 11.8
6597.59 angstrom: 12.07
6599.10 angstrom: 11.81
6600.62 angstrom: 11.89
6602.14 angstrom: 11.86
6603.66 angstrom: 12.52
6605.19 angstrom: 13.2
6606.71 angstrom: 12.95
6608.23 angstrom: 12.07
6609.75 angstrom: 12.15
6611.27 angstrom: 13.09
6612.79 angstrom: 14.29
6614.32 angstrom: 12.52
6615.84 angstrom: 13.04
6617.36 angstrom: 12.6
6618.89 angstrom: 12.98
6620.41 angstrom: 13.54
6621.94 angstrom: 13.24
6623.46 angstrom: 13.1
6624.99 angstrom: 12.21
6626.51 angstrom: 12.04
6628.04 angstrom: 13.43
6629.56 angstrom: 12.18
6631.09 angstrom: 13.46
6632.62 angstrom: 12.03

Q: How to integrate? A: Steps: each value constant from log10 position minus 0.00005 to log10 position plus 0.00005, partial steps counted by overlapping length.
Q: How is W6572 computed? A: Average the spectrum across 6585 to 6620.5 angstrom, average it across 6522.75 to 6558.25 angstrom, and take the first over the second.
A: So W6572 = 1.02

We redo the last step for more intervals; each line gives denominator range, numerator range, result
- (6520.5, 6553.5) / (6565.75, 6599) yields 1.01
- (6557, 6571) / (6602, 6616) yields 1.03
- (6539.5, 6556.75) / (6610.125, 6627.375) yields 1.04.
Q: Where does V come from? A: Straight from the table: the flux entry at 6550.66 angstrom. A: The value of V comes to 14.83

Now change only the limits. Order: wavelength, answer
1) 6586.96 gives 12.08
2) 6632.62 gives 12.03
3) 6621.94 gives 13.24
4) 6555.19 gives 13.07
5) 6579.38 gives 12.69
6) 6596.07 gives 11.8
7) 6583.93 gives 13.23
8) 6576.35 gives 11.27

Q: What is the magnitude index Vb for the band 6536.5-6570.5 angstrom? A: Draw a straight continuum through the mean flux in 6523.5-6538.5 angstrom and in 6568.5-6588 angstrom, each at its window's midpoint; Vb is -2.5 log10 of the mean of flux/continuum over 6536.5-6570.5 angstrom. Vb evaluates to -0.02 mag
